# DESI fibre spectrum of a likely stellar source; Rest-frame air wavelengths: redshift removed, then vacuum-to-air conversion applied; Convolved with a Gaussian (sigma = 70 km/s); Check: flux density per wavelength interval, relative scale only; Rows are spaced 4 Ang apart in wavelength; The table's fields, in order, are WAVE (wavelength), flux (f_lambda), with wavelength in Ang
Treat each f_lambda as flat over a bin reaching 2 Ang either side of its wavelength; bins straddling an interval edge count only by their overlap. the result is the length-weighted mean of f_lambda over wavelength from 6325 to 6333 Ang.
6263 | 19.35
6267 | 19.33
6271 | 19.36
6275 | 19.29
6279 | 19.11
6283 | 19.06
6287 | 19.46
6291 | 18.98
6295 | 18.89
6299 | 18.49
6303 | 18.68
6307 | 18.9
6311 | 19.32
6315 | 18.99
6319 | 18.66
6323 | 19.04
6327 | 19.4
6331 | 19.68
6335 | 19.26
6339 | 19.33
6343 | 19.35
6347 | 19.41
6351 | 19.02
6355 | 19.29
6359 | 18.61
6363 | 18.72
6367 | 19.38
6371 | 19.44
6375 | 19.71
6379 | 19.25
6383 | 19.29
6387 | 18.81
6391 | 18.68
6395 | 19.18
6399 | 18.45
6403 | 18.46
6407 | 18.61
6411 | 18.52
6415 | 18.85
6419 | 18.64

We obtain 19.5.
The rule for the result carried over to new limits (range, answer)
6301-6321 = 18.9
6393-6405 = 18.7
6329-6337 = 19.5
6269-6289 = 19.3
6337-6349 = 19.4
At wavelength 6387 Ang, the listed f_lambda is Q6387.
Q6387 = 18.81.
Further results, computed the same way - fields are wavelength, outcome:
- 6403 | 18.46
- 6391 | 18.68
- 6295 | 18.89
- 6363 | 18.72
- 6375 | 19.71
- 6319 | 18.66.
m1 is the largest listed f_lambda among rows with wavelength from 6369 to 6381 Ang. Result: 19.71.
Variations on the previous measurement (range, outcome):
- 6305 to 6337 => 19.68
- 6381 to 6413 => 19.29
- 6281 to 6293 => 19.46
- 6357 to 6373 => 19.44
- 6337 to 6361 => 19.41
